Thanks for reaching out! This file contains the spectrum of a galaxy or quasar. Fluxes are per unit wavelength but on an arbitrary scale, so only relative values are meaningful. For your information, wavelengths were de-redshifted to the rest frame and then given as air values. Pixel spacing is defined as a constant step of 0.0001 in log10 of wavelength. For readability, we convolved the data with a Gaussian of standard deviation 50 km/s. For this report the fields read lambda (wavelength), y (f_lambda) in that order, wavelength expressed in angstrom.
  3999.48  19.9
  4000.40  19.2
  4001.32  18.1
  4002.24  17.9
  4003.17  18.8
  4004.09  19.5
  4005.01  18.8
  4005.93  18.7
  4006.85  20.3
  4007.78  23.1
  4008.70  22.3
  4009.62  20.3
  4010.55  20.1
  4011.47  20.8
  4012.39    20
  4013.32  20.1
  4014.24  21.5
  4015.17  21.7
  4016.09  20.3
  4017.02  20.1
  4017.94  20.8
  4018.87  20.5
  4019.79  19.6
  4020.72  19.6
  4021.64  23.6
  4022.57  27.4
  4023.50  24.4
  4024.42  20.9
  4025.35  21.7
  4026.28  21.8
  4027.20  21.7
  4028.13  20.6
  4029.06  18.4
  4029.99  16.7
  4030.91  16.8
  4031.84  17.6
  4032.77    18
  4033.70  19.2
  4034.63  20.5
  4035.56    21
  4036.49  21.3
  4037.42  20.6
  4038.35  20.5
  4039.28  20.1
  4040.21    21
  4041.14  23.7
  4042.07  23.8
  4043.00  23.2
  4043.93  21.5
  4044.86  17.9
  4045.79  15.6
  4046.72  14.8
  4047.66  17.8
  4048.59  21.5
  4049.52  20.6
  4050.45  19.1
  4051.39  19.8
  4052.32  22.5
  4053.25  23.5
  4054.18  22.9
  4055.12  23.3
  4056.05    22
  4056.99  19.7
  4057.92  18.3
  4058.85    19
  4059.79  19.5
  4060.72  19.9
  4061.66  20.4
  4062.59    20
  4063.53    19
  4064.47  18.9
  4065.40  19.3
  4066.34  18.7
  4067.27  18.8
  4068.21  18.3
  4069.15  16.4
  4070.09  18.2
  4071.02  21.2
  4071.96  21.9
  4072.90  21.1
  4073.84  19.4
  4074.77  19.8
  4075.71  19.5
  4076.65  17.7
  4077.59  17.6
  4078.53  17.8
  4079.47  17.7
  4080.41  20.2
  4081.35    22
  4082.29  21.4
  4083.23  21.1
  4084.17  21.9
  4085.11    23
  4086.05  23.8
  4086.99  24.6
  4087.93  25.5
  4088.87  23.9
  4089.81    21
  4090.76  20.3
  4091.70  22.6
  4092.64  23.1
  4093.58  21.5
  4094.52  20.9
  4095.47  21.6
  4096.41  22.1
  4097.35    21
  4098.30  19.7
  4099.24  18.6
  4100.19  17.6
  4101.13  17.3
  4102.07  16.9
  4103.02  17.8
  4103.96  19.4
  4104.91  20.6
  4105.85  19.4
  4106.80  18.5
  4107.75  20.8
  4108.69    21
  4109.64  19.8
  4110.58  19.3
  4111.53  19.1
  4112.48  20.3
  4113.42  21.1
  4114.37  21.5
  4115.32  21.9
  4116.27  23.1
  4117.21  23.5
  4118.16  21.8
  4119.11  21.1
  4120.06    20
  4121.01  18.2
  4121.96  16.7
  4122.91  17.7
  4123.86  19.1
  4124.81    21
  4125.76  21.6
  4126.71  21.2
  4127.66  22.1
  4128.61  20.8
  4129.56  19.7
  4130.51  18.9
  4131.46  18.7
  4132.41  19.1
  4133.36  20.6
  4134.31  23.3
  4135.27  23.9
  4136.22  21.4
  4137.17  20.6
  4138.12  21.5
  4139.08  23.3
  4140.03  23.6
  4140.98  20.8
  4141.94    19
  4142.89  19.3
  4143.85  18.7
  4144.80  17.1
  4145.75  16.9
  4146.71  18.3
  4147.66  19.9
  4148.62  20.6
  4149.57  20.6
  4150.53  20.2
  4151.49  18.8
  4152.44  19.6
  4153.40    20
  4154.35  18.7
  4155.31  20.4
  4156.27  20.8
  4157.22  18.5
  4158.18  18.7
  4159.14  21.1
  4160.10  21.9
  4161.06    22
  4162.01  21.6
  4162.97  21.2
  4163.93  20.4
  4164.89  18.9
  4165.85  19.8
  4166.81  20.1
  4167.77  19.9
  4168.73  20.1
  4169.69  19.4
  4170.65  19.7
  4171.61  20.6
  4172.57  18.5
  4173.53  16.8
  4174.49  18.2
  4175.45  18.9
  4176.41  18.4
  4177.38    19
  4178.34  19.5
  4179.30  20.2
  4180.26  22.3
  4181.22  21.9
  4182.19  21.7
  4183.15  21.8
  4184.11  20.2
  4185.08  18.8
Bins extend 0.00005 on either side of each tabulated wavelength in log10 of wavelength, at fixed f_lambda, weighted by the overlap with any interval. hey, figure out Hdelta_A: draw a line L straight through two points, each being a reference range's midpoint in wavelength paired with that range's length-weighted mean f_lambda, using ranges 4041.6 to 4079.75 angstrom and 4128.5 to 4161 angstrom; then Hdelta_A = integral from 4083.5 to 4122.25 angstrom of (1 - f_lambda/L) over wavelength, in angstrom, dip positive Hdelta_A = -1.7 angstrom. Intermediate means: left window 19.7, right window 20.2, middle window 20.8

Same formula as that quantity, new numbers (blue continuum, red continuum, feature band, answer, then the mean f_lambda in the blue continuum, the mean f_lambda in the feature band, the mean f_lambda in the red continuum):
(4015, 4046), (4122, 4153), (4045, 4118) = 0.67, 20.7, 20.3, 20.2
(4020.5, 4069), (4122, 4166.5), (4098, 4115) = 0.72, 20.3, 19.4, 20.2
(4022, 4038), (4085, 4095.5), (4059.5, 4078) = 2.21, 20.5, 19.3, 22.7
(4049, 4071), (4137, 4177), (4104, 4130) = -0.66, 20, 20.4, 19.8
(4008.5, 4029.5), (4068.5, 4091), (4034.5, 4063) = 0.63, 21.2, 20.5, 20.7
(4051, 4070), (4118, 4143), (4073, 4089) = -0.63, 20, 20.9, 20.6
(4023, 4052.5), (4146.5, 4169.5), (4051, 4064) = -0.38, 20.1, 20.7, 20.1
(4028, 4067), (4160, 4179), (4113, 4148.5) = -1.21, 20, 20.5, 19.7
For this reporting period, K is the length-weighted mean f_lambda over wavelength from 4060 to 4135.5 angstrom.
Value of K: 20.3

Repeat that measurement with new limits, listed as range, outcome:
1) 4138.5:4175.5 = 19.8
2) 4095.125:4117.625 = 20.1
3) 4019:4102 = 20.4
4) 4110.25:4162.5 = 20.4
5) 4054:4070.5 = 19.5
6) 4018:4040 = 20.5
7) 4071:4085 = 20.1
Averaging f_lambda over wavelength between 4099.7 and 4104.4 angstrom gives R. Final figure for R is 17.8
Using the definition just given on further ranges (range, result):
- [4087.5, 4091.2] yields 22.6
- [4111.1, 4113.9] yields 20.2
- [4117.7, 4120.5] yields 21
